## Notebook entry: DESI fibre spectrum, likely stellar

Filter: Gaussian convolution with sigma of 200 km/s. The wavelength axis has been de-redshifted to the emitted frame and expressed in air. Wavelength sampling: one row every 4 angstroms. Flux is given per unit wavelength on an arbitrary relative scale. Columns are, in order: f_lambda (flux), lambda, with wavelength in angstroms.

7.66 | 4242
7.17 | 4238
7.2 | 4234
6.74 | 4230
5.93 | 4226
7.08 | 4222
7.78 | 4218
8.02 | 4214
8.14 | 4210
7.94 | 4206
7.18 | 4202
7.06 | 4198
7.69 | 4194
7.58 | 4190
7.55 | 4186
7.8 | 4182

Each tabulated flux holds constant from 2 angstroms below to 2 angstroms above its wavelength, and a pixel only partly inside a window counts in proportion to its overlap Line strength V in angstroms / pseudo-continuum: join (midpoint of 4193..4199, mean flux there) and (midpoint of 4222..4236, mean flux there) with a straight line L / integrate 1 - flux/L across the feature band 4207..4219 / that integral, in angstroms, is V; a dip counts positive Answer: -1.66 angstroms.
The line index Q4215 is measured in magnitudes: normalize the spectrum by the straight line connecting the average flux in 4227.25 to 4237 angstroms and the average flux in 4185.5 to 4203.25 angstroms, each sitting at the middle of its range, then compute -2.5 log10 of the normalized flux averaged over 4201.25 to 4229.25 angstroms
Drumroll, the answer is -0.04 mag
